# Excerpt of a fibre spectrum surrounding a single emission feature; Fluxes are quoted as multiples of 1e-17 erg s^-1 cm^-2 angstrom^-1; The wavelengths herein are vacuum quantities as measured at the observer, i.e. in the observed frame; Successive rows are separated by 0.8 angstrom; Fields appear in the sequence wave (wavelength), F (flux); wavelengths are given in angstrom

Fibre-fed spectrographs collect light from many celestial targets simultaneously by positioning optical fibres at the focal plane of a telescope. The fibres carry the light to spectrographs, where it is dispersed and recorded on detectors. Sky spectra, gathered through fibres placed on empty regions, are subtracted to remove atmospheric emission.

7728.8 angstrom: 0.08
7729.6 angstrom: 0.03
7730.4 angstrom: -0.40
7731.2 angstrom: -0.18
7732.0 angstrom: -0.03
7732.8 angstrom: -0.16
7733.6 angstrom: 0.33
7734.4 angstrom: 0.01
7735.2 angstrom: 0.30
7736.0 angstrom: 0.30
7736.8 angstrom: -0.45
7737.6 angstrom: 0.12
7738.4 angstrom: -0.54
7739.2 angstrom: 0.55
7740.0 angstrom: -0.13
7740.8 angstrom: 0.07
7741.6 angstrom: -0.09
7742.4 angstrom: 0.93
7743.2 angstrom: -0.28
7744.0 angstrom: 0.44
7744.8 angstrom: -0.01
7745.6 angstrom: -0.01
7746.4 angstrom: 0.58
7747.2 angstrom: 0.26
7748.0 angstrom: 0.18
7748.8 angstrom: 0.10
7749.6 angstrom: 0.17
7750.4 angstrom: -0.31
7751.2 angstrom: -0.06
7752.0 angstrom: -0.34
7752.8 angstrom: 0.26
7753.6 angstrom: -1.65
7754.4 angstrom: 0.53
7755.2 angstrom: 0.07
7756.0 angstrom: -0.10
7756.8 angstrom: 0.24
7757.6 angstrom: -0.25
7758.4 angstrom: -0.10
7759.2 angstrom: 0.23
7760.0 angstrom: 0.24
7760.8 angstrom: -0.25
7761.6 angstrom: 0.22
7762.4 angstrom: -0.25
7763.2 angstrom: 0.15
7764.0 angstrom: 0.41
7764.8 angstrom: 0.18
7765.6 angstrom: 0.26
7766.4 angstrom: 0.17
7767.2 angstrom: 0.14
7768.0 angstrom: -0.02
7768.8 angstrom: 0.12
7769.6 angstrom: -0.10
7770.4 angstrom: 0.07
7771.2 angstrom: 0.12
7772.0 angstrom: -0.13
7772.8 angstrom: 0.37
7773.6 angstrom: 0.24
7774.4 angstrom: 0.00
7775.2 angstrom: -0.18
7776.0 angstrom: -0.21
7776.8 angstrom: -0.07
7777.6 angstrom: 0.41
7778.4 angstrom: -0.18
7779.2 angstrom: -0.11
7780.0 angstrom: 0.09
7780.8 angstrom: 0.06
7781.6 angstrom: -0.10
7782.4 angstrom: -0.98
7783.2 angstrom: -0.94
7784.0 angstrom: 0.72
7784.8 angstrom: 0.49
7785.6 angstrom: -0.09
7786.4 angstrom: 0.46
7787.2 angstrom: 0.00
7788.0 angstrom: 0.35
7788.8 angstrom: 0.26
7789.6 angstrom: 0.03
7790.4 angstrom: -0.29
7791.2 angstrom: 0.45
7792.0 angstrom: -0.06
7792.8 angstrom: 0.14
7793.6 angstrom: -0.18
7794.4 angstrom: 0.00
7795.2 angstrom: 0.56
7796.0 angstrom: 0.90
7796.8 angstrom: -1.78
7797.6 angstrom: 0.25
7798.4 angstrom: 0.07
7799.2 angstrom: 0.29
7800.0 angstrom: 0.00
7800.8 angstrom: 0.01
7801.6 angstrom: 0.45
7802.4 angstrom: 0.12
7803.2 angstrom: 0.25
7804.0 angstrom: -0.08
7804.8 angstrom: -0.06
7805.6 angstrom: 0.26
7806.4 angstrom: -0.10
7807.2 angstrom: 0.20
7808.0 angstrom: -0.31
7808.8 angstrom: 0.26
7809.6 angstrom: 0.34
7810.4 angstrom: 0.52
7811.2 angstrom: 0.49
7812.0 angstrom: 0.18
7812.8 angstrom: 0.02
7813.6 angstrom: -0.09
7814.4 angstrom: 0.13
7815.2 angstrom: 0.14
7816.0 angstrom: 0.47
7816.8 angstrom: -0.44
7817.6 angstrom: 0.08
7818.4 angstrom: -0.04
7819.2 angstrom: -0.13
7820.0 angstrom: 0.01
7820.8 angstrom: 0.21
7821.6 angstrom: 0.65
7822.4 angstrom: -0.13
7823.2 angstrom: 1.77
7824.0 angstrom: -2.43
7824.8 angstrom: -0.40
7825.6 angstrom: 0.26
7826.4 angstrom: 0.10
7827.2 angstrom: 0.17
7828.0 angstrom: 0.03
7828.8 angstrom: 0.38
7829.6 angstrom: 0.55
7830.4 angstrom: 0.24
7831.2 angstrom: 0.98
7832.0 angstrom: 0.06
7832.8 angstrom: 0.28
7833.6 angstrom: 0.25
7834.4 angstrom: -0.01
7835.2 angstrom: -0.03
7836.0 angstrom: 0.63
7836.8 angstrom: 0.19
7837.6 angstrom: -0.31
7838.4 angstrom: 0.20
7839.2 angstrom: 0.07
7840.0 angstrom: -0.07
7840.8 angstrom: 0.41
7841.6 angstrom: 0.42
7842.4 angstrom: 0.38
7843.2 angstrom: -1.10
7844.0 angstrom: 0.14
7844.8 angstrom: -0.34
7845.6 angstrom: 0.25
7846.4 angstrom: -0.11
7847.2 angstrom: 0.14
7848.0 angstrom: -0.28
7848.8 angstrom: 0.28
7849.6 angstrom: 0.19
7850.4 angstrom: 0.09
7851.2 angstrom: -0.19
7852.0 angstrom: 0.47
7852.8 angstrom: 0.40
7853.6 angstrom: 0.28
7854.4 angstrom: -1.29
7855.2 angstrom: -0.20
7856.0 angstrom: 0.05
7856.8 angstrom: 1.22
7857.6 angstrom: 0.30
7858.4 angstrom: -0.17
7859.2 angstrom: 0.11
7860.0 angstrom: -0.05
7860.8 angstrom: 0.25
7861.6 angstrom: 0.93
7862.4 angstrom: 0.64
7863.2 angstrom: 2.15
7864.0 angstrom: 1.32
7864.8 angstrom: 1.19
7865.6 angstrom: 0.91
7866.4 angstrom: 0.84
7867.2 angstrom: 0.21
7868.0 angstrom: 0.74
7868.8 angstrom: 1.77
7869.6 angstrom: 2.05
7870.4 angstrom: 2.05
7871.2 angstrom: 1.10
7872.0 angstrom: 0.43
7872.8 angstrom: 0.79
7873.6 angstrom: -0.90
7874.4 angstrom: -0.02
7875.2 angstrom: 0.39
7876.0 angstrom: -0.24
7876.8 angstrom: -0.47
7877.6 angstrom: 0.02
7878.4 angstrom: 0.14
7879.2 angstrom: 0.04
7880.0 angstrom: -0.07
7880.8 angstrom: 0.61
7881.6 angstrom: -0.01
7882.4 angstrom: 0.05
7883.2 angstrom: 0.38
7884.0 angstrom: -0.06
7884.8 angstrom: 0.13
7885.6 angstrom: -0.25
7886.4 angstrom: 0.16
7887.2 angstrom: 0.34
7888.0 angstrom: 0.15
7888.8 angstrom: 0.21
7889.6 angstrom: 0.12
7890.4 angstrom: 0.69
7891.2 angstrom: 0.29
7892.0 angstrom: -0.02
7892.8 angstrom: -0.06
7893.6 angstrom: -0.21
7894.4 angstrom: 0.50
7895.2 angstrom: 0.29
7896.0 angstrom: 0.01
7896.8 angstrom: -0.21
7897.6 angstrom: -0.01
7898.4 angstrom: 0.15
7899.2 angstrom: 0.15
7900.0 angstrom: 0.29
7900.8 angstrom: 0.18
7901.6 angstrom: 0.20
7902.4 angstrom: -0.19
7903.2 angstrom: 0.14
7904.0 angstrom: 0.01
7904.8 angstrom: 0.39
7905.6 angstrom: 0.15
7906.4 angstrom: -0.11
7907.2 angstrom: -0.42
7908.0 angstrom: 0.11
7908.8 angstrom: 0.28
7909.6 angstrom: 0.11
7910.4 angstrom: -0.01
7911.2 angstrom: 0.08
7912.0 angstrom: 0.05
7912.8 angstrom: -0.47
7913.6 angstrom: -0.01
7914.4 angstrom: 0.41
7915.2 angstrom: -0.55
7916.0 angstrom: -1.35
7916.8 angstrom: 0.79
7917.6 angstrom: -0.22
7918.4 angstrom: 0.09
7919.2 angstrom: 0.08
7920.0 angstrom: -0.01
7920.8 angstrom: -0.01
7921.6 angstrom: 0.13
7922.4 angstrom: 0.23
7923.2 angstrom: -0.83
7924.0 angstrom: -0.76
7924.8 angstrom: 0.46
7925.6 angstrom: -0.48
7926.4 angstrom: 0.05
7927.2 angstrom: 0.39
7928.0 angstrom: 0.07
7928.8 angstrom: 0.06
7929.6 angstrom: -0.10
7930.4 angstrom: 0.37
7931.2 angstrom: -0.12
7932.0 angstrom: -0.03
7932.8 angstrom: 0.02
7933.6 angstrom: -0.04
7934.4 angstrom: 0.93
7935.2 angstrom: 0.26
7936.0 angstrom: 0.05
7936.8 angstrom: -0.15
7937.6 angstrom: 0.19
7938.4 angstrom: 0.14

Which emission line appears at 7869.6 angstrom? [O II] 3727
